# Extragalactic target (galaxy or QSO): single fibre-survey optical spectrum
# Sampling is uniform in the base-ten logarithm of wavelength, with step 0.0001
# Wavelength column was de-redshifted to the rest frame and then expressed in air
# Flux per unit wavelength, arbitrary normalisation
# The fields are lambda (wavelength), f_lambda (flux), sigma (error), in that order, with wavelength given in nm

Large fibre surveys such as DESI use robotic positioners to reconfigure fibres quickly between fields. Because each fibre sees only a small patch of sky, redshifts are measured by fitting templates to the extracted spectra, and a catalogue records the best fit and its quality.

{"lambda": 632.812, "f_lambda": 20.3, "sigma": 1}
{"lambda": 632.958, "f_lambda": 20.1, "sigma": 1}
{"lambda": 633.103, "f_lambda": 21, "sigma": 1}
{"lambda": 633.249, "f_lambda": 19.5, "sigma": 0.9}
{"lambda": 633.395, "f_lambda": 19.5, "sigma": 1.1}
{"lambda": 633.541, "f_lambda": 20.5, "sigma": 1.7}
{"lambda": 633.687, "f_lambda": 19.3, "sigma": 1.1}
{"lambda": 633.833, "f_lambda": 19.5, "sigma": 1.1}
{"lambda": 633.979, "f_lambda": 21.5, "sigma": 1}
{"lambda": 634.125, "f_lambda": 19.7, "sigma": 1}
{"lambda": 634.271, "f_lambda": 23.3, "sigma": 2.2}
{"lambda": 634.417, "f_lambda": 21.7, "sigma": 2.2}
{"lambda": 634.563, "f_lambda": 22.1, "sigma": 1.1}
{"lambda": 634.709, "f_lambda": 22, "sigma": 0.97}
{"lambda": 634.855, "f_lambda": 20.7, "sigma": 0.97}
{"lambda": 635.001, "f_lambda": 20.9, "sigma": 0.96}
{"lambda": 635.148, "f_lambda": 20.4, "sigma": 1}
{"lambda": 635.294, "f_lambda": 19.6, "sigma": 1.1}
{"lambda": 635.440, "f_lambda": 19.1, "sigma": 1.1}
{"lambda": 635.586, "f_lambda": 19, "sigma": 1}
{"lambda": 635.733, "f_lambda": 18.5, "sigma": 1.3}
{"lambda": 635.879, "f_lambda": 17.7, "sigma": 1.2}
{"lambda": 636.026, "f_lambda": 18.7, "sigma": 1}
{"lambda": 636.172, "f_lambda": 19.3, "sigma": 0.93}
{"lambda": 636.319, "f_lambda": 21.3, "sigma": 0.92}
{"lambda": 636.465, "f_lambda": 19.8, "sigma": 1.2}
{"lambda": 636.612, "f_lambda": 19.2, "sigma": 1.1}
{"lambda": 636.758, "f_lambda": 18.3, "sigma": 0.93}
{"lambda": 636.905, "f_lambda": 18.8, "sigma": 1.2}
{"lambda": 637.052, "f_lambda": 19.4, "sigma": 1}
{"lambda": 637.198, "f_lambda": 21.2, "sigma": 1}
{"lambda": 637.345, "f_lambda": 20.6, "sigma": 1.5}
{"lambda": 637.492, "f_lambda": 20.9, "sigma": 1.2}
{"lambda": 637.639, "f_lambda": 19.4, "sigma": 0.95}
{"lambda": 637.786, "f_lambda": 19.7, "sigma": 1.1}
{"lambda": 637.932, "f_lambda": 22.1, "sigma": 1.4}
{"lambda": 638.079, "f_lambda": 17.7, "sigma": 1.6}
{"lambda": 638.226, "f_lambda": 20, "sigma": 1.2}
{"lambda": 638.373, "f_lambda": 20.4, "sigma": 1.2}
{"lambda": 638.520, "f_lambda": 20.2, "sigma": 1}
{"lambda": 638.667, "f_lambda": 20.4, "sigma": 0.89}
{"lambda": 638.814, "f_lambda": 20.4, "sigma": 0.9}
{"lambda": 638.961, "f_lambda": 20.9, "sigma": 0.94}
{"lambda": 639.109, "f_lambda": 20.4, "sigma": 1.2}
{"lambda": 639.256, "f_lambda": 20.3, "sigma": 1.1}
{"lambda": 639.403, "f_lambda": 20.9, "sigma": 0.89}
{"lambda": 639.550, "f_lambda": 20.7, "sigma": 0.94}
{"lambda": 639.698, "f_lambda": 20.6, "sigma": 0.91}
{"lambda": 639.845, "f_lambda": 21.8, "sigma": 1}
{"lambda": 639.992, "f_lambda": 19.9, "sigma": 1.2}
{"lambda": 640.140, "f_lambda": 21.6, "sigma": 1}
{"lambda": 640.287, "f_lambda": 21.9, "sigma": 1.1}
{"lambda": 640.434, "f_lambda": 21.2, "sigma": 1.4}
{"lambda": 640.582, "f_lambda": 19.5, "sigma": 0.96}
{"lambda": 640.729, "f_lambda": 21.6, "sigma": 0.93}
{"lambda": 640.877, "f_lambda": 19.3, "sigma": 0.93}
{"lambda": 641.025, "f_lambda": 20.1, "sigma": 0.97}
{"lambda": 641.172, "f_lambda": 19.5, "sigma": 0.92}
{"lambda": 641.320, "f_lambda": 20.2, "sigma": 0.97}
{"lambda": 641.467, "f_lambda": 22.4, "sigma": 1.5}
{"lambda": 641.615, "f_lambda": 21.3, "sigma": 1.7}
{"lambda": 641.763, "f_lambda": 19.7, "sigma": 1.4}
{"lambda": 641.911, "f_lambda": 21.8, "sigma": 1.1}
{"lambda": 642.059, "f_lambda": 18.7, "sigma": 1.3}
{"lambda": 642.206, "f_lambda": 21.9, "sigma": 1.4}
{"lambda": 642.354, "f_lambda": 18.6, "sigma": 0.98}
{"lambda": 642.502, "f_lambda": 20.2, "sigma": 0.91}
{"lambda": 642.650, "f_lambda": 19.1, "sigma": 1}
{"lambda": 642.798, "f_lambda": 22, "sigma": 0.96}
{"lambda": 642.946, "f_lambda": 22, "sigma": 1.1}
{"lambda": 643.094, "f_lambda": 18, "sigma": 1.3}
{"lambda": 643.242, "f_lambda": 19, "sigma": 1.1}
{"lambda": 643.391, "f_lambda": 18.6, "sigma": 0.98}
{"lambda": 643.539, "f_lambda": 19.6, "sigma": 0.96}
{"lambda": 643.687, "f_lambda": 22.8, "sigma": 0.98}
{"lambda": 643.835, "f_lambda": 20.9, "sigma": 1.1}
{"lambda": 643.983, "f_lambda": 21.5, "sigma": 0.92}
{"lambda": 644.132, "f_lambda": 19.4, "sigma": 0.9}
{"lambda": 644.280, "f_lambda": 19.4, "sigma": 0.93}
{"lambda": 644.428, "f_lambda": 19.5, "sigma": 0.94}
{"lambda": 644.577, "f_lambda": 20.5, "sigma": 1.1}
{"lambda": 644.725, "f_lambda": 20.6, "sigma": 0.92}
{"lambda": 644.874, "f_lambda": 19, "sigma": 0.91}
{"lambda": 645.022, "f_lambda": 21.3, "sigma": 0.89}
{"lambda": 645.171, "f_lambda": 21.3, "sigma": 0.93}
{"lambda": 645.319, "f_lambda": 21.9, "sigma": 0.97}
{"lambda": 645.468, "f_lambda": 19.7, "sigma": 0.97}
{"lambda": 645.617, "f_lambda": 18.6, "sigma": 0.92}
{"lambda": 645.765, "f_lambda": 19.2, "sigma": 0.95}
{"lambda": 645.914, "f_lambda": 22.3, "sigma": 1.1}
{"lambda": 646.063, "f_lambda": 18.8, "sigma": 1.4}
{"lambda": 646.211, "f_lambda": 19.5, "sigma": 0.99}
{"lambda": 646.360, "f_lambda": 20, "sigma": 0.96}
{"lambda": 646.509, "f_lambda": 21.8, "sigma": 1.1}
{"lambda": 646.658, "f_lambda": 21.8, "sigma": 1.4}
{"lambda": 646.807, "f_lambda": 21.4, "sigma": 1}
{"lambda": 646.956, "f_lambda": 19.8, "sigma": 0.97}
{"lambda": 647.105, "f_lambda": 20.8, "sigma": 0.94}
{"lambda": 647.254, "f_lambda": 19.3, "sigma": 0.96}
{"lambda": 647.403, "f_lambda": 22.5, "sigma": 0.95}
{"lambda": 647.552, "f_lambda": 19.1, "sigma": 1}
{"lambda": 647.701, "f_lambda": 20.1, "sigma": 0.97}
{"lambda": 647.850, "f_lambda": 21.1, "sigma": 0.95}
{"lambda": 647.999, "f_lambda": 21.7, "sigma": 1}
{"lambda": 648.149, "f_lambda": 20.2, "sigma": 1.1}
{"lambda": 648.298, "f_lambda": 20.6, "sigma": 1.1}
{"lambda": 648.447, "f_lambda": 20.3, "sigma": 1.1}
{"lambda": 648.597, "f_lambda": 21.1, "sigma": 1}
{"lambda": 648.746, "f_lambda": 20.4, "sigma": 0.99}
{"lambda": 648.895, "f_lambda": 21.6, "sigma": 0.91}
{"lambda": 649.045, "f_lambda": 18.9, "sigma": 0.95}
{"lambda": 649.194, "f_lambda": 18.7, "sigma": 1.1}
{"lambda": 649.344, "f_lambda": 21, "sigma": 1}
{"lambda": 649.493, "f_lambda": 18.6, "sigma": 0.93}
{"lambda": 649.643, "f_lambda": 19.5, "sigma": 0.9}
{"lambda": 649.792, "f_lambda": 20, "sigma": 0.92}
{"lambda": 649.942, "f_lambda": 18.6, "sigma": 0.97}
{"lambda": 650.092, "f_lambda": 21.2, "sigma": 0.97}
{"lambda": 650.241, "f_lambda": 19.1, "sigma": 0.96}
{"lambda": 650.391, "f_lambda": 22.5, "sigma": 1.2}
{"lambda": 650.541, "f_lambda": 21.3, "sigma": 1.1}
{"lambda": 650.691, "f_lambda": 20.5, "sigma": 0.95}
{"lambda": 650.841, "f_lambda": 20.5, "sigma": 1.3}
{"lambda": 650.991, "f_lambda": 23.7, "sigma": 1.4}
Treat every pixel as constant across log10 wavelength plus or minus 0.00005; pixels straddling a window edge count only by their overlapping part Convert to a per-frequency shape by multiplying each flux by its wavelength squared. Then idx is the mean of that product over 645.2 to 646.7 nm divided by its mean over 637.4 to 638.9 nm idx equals 1.0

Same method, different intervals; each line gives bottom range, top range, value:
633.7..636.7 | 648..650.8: 1.05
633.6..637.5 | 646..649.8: 1.05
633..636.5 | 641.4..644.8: 1.03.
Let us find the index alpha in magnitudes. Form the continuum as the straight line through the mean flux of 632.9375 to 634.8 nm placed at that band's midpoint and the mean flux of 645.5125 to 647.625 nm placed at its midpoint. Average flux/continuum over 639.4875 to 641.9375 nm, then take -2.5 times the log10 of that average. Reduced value -0.01 mag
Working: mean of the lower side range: 20.8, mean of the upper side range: 20.3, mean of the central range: 20.7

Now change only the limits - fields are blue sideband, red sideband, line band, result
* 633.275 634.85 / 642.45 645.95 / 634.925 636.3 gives 0.078 mag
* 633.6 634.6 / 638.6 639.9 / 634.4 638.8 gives 0.047 mag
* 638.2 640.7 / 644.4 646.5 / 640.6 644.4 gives 0.009 mag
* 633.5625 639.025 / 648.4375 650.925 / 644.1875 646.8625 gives -0.009 mag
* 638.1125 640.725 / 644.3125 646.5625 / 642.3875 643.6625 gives 0.028 mag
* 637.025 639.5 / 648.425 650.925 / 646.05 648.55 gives -0.017 mag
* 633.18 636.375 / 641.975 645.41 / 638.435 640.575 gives -0.029 mag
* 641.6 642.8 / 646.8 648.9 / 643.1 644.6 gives 0.018 mag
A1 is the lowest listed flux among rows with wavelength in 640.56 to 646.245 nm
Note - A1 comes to 18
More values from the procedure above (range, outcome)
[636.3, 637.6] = 18.3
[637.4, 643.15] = 17.7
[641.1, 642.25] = 18.7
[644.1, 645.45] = 19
